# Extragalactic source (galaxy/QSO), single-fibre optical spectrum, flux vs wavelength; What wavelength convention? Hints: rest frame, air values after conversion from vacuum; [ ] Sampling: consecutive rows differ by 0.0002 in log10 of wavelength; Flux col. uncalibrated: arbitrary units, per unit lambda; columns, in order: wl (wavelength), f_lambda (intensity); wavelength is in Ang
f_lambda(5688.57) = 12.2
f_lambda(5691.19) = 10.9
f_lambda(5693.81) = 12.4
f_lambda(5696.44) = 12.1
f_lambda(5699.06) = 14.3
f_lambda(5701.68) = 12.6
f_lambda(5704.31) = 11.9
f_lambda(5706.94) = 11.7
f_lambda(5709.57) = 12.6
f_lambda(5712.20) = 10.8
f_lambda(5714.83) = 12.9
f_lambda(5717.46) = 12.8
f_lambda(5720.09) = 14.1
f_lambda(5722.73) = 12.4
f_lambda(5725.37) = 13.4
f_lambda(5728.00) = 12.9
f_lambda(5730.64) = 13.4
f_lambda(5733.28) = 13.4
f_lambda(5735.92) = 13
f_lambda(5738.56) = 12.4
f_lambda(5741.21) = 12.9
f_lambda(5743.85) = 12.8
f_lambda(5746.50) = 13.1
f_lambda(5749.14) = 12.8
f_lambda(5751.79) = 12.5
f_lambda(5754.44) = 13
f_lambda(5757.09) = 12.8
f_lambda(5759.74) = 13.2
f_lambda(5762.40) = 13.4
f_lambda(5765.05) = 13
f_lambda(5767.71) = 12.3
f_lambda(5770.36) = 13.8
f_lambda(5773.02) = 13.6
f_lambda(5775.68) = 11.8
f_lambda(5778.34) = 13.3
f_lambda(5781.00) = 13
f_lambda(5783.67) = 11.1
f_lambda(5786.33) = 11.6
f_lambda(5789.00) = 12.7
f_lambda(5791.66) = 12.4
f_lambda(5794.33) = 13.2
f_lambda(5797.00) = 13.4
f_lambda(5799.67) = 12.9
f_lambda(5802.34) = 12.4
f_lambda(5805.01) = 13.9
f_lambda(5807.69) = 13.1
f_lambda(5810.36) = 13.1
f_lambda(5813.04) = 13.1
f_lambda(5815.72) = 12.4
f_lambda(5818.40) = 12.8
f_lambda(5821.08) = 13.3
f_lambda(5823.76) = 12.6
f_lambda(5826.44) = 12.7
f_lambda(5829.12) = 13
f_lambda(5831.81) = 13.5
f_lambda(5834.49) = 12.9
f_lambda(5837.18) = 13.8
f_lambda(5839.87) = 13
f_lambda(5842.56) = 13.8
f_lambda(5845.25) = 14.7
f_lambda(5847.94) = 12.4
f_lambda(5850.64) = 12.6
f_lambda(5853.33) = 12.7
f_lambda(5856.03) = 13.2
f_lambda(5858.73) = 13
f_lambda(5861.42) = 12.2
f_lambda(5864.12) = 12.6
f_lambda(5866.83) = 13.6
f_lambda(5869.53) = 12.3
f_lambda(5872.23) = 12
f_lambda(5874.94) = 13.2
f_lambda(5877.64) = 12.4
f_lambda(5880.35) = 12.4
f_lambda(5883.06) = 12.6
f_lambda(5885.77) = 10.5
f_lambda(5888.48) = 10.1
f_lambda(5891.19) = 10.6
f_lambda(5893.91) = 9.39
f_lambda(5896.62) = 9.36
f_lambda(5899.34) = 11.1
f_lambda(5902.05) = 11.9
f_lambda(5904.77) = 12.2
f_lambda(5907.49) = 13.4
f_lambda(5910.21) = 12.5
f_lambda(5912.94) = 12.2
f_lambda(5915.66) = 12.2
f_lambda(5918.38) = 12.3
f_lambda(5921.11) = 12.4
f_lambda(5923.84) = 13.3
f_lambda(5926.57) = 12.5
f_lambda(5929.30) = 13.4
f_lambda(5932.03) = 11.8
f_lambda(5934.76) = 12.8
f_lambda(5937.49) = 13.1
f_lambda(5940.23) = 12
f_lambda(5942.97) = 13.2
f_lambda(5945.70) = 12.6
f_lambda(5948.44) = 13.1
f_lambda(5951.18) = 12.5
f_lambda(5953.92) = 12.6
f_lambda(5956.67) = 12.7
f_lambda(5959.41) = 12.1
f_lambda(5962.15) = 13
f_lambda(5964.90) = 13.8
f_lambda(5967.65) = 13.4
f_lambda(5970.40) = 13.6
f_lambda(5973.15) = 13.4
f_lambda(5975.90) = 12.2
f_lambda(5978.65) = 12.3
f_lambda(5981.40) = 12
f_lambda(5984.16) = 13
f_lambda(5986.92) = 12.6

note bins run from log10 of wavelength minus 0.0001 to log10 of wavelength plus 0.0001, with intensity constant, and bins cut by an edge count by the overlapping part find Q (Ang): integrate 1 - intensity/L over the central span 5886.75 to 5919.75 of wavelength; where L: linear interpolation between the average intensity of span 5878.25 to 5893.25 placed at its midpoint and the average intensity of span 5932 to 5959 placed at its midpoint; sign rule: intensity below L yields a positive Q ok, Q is 0.6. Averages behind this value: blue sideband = 11.2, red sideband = 12.7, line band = 11.4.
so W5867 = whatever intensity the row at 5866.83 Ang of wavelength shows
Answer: 13.6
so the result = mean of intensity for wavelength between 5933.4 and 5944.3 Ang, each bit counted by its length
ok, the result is 12.8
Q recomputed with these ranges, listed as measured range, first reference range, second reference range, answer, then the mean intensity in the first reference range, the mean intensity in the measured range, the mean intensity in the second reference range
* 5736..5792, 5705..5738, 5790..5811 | 0.71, 12.8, 12.7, 13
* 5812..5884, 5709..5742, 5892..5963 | -2.39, 12.9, 12.9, 12.3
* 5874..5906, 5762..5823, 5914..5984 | 3.74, 12.8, 11.3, 12.7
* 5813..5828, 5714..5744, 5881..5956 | -0.26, 13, 12.8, 12.1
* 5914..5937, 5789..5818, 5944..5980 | 0.53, 13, 12.6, 12.9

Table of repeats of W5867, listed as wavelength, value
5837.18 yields 13.8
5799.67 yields 12.9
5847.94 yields 12.4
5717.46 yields 12.8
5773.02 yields 13.6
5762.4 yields 13.4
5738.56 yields 12.4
